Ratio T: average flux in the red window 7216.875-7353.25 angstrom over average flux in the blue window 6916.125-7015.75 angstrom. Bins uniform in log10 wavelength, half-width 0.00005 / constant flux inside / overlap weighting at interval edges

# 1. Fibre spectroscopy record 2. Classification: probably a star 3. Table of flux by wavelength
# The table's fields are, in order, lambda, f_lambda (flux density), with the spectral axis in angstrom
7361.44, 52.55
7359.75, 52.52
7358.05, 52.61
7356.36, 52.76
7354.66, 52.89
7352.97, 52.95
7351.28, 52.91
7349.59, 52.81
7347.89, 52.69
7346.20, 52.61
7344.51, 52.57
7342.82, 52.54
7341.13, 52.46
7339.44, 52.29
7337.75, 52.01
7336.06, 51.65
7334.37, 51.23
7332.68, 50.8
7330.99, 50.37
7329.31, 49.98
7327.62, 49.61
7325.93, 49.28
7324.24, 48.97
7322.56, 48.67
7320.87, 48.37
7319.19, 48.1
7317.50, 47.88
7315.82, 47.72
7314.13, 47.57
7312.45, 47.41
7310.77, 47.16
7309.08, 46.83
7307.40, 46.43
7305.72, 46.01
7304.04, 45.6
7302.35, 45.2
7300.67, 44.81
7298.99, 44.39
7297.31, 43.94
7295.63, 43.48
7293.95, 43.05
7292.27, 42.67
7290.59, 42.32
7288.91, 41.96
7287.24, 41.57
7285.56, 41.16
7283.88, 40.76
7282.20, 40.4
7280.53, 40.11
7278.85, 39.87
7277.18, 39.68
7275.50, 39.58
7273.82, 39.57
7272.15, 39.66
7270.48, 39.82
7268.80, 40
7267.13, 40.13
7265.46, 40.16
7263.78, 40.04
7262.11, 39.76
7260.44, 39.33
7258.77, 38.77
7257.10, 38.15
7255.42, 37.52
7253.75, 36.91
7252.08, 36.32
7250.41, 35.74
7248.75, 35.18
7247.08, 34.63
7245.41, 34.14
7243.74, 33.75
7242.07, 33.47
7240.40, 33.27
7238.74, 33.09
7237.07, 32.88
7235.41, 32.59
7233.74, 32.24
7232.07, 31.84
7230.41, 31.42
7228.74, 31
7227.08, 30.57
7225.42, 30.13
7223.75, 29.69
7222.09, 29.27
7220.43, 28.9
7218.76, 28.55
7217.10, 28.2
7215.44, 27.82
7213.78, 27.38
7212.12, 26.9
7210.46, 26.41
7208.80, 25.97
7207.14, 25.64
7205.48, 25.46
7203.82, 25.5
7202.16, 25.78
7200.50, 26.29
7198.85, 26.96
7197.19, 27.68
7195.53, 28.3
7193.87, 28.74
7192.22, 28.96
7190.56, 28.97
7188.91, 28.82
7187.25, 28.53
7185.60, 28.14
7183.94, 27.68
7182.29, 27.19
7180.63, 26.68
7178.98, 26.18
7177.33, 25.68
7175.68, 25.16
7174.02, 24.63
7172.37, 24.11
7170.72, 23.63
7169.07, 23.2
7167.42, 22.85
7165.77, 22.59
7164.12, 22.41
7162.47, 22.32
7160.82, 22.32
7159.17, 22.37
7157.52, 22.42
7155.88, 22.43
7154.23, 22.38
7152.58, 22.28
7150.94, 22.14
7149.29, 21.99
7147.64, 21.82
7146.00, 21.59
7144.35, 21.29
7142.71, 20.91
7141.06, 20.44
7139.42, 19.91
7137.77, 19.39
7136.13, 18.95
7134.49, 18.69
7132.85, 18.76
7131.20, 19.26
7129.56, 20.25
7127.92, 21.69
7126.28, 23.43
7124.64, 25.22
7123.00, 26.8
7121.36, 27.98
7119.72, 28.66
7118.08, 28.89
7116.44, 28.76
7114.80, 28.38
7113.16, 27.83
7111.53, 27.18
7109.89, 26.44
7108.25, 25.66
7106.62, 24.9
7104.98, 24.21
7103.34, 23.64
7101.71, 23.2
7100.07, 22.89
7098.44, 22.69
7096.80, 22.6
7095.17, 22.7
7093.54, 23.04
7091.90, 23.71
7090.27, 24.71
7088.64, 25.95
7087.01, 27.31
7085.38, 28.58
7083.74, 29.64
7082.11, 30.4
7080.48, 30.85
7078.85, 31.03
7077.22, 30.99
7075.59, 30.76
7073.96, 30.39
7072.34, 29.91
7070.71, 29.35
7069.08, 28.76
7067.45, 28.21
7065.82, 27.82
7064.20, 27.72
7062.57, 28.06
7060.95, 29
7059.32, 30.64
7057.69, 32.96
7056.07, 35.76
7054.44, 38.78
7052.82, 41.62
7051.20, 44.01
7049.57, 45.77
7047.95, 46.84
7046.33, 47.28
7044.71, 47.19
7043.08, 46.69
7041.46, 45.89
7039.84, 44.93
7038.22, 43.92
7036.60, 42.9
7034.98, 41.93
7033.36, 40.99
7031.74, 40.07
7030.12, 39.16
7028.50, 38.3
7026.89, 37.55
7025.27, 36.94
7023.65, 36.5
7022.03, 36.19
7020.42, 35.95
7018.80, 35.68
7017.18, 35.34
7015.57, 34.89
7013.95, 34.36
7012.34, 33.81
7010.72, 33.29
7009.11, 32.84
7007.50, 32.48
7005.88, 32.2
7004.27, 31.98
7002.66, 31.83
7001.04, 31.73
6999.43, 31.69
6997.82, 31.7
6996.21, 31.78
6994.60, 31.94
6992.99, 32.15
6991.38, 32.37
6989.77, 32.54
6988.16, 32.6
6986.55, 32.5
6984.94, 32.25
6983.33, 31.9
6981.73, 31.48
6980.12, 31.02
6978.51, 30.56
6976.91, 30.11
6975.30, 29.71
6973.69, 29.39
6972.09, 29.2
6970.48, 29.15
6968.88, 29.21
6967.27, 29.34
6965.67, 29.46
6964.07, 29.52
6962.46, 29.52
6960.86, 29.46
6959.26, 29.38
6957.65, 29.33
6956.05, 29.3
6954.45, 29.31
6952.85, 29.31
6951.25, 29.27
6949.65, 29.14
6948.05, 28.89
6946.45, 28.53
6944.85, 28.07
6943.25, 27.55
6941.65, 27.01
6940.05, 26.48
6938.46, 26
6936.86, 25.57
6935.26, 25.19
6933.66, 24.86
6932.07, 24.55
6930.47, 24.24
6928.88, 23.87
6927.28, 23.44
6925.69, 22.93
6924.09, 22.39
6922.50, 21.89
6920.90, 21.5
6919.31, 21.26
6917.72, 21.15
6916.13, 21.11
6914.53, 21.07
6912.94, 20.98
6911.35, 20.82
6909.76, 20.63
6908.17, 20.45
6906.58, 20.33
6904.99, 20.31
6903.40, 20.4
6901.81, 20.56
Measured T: 1.45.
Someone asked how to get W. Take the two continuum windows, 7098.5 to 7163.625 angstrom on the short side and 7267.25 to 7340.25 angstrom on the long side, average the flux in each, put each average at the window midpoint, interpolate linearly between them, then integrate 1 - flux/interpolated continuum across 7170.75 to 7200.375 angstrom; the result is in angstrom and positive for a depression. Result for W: 3.1 angstrom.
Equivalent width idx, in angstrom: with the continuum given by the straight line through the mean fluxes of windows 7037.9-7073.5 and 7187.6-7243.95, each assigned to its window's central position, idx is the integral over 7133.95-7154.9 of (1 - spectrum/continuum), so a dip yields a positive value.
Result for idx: 7.54 angstrom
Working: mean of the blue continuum 37.2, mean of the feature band 20.9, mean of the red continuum 29.1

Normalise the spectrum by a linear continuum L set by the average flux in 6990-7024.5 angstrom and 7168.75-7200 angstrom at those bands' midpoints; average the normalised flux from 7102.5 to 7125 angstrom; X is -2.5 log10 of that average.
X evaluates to 0.10 mag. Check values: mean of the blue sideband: 33.4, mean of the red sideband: 26.9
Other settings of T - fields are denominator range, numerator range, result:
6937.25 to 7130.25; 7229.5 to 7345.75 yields 1.35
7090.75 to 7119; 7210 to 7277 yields 1.36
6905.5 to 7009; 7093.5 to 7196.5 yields 0.87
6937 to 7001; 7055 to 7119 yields 0.92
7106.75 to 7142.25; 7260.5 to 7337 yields 1.86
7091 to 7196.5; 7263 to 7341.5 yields 1.87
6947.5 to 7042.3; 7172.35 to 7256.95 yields 0.89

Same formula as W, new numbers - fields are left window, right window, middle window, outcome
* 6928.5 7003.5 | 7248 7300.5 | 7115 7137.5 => 7.3 angstrom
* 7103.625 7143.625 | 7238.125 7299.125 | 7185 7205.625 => 2.4 angstrom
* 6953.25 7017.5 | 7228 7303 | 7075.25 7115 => 9.1 angstrom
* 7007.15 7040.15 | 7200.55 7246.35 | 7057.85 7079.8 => 3.8 angstrom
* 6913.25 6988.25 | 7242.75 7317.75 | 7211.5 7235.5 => 5.6 angstrom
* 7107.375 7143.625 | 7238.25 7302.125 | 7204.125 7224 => 3.5 angstrom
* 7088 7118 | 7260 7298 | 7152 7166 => 3.6 angstrom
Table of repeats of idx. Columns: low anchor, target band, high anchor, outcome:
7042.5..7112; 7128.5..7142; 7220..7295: 5.4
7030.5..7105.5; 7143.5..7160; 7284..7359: 6.9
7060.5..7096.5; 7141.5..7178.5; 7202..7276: 9.6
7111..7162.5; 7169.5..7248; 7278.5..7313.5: 8.8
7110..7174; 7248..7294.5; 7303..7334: 2.0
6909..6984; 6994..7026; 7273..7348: -3.7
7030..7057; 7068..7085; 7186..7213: 4.1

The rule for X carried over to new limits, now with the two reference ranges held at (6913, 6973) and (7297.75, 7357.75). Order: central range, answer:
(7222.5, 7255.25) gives 0.314 mag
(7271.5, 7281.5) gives 0.170 mag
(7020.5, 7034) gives -0.207 mag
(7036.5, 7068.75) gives -0.173 mag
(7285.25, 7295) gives 0.124 mag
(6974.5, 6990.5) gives -0.098 mag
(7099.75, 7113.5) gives 0.399 mag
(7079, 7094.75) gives 0.275 mag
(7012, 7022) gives -0.143 mag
